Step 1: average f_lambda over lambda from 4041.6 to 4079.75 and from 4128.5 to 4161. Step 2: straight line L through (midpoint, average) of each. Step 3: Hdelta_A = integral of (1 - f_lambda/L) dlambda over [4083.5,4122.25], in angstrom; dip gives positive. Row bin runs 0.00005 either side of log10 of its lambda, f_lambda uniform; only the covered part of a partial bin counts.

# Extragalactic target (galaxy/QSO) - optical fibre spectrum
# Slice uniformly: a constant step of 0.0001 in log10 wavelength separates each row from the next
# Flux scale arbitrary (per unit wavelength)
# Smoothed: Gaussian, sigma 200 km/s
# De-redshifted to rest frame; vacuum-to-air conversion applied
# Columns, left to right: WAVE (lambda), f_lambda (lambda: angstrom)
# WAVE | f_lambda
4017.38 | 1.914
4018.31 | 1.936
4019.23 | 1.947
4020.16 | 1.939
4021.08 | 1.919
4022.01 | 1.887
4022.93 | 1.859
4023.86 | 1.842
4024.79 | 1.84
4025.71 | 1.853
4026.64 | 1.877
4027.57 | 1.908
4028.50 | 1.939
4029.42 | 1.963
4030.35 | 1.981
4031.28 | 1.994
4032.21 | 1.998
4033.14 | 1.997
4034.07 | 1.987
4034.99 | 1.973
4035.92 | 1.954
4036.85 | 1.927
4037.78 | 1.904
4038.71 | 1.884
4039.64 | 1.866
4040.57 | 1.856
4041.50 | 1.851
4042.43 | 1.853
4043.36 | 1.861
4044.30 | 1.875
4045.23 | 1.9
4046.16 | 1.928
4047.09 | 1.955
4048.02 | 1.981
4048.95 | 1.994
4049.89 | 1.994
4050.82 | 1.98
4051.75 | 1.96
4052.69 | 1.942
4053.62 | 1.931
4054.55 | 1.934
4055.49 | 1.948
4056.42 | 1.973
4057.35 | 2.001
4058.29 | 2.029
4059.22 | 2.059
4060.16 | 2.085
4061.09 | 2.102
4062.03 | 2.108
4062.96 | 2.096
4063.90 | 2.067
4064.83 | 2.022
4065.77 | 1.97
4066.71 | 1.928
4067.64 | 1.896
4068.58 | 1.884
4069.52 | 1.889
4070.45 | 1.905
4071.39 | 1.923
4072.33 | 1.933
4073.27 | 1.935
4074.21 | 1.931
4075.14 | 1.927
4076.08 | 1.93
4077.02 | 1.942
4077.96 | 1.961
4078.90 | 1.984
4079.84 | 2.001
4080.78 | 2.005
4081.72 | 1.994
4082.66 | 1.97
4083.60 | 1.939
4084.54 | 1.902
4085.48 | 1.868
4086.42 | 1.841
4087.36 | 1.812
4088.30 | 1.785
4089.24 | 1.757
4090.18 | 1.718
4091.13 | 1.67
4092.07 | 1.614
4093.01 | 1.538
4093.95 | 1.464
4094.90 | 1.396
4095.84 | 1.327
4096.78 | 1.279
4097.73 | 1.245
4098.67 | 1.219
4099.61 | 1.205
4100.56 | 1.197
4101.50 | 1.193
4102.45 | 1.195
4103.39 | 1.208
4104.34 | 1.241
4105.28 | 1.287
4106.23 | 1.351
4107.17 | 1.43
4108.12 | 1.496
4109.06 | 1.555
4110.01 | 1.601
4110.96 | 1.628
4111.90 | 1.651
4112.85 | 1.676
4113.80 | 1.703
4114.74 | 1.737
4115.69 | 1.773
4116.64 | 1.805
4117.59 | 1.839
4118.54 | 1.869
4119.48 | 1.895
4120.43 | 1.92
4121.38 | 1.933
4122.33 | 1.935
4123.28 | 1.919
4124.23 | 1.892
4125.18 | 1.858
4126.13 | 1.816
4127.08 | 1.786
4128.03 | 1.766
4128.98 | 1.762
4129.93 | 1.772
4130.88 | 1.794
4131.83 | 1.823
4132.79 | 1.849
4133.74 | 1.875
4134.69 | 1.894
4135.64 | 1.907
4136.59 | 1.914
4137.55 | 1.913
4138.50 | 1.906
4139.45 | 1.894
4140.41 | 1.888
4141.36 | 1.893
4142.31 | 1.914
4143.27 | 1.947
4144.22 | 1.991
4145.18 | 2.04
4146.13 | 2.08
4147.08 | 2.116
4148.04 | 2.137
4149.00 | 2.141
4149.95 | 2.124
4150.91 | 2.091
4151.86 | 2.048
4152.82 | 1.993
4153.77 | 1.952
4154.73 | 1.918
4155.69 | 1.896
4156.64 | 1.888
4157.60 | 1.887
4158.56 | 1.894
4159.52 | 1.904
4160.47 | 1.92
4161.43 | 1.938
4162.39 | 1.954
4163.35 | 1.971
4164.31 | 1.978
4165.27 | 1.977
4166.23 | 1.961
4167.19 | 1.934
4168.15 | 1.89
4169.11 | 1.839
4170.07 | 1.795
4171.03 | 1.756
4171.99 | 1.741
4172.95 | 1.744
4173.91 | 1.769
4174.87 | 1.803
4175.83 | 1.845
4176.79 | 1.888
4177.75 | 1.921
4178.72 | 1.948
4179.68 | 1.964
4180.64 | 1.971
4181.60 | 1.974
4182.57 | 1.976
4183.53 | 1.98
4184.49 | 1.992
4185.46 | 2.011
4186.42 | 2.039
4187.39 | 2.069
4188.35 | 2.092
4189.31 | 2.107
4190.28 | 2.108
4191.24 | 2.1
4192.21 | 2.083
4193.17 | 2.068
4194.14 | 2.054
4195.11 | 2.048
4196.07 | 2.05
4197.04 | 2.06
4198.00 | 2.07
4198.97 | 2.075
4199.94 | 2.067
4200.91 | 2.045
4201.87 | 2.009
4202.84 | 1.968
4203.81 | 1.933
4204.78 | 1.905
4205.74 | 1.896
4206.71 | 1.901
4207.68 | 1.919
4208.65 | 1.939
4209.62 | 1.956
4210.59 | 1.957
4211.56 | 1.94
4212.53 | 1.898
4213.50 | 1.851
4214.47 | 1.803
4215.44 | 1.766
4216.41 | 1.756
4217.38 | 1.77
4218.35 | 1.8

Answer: 7.37 angstrom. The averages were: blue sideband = 1.96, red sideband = 1.94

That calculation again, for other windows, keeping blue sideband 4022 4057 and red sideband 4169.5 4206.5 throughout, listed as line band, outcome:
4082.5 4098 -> 2.3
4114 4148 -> 1.2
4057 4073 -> -0.5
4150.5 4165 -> 0.1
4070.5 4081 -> -0.1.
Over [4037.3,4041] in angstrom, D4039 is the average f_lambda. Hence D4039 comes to 1.88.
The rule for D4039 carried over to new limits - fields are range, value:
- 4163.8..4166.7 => 1.97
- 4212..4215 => 1.85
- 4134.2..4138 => 1.91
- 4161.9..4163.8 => 1.96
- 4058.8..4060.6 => 2.07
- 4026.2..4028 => 1.89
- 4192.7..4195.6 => 2.05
